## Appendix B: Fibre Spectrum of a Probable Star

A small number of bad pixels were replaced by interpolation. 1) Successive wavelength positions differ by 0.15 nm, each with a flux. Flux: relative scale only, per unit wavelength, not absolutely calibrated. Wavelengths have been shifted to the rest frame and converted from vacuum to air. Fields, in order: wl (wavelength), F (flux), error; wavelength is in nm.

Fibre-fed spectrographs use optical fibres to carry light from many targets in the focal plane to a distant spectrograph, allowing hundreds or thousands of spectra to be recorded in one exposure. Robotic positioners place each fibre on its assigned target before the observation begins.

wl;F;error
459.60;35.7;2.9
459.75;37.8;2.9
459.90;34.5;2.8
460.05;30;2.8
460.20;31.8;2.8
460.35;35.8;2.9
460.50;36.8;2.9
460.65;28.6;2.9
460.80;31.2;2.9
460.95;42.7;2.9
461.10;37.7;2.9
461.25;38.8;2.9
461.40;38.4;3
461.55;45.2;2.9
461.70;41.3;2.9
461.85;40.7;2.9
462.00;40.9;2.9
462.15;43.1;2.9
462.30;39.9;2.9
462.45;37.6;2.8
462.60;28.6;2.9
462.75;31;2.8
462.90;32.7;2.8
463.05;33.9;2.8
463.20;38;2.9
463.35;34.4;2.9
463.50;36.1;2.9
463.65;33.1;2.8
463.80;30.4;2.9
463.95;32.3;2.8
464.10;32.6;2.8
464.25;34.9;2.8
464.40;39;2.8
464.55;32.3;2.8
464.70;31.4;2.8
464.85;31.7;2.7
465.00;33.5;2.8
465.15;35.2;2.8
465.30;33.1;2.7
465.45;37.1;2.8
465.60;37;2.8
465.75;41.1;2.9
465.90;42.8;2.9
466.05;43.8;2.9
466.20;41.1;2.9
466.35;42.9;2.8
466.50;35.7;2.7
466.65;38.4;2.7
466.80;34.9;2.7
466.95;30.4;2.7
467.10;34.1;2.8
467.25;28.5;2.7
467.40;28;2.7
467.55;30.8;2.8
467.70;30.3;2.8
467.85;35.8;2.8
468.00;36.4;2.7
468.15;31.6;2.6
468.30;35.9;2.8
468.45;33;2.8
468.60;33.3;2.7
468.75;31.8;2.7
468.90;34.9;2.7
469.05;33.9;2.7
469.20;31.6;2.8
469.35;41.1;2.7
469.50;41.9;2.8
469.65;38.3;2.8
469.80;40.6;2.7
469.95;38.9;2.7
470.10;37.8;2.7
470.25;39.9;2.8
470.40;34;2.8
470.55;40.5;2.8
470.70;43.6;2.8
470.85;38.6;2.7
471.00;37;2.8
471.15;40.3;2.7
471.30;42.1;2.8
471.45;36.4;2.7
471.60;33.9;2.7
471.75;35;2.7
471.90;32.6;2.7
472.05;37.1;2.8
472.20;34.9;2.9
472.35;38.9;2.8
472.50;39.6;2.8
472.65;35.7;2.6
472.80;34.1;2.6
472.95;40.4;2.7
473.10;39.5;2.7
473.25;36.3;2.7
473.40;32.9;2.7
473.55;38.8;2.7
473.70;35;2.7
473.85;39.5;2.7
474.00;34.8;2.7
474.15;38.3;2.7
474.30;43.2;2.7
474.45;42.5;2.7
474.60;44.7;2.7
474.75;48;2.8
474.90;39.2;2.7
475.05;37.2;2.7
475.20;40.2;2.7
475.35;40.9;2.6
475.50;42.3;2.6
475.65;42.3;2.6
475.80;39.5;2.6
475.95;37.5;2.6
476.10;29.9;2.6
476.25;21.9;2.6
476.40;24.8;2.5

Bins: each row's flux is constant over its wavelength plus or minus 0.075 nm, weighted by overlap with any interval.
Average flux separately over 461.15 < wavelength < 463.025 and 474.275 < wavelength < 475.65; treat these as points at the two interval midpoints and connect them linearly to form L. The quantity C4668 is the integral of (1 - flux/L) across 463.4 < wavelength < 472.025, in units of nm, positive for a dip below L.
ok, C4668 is 0.85 nm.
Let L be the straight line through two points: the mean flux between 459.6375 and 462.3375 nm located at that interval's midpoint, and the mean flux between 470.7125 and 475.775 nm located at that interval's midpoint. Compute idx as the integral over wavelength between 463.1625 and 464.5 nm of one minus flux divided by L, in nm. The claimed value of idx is 0.118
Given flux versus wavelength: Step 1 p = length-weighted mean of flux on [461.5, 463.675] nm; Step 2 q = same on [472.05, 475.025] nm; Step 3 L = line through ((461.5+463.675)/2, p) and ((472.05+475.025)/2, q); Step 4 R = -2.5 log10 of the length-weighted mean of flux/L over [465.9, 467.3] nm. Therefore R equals 0.02 mag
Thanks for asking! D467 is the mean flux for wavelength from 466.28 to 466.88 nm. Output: 37.9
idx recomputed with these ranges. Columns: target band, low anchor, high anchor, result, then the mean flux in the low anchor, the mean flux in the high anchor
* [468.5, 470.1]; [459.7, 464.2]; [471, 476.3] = 0.023 nm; 35.8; 37.9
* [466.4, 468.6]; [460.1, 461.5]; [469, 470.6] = 0.249 nm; 35.8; 38.1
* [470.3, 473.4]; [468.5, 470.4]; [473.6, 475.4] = 0.081 nm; 36.8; 40.3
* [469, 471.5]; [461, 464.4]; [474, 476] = 0.039 nm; 36.5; 41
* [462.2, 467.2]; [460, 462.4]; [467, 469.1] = -0.054 nm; 37.8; 32.7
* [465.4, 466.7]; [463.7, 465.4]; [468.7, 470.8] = -0.203 nm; 33.4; 37.9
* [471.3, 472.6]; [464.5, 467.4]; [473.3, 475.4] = 0.072 nm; 35.9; 39.6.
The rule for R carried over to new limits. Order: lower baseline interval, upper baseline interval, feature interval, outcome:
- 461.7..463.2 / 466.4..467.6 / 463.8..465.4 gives 0.05 mag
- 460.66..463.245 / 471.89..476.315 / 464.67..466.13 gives 0.02 mag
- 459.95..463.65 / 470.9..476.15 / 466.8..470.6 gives 0.08 mag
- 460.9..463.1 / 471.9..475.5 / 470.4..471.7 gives 0.00 mag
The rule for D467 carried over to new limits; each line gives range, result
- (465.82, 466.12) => 43.3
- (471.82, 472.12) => 34.8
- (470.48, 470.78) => 42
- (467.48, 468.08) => 33.3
